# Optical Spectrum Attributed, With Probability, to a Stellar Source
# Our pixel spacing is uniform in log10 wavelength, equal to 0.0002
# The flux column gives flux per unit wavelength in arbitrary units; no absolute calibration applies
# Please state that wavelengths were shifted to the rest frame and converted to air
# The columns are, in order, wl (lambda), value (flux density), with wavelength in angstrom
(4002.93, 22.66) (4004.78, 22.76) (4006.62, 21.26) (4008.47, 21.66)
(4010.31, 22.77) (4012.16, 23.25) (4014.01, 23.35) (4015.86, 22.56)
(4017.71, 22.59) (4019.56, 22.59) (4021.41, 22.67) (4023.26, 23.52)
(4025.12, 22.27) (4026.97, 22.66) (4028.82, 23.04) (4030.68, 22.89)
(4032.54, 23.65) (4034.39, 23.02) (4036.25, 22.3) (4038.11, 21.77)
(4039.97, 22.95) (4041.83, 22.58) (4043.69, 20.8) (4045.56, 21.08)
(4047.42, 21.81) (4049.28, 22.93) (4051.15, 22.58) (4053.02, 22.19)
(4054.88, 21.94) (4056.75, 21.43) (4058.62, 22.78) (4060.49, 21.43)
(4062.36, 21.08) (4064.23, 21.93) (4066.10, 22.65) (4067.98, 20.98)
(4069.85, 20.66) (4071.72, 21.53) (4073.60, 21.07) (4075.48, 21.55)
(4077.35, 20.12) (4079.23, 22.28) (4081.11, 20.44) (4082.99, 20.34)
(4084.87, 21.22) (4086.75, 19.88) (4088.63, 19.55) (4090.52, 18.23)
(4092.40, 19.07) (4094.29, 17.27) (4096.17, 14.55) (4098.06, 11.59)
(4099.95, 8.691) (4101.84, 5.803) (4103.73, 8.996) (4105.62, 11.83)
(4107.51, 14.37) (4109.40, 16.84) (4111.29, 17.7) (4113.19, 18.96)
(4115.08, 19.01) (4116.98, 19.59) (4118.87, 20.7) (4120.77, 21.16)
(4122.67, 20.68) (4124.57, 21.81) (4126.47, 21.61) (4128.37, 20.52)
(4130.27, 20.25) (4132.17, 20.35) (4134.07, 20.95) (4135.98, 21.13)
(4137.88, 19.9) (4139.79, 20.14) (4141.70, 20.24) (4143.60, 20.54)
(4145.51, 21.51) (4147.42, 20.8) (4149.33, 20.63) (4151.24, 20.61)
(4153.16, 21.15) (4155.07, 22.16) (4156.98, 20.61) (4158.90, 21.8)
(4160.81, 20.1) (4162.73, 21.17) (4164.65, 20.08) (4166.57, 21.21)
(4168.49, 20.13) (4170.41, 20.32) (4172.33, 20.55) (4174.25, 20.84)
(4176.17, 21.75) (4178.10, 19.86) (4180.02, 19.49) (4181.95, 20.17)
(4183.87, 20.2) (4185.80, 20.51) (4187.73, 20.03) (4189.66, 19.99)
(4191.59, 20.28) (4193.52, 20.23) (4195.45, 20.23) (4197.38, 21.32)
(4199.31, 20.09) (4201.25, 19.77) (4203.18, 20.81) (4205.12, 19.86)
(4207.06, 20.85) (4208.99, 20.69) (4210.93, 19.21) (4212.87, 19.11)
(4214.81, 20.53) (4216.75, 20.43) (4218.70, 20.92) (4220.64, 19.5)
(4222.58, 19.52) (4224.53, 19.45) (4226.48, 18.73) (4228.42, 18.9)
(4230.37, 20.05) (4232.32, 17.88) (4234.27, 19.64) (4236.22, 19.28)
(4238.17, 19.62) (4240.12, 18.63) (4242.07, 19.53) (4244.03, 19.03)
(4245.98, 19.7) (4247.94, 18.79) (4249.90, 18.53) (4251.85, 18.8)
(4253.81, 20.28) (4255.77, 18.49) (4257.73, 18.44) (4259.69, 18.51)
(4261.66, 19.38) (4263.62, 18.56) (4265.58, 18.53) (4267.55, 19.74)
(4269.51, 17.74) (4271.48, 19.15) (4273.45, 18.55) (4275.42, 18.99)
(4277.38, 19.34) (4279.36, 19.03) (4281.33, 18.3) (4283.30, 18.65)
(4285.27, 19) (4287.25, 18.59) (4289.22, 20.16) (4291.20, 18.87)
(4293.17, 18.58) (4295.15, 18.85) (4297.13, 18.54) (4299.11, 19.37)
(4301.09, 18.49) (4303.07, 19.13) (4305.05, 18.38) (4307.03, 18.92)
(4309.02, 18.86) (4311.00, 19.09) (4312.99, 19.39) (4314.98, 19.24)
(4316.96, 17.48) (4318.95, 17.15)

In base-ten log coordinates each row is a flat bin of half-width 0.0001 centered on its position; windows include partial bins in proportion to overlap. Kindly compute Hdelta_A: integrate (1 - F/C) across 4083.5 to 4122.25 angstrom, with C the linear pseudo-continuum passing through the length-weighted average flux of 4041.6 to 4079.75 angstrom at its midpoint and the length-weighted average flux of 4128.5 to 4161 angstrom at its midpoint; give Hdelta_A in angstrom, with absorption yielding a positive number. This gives 8.9 angstrom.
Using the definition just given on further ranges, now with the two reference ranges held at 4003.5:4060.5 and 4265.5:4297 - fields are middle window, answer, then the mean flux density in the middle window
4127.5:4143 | 0.4 angstrom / 20.4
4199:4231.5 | -0.1 angstrom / 19.9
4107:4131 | 1.8 angstrom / 19.6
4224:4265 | 0.7 angstrom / 19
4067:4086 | 0.7 angstrom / 21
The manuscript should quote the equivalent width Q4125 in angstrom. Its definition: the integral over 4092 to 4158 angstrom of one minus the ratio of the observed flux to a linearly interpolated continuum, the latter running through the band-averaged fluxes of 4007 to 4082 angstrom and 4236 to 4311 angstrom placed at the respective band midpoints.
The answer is 8.2 angstrom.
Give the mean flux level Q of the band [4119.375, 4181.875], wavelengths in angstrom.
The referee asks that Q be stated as 20.7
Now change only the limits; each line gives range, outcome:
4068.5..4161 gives 19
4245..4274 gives 18.9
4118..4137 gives 20.9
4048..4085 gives 21.6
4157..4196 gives 20.4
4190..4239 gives 19.9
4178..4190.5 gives 20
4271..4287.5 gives 18.8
